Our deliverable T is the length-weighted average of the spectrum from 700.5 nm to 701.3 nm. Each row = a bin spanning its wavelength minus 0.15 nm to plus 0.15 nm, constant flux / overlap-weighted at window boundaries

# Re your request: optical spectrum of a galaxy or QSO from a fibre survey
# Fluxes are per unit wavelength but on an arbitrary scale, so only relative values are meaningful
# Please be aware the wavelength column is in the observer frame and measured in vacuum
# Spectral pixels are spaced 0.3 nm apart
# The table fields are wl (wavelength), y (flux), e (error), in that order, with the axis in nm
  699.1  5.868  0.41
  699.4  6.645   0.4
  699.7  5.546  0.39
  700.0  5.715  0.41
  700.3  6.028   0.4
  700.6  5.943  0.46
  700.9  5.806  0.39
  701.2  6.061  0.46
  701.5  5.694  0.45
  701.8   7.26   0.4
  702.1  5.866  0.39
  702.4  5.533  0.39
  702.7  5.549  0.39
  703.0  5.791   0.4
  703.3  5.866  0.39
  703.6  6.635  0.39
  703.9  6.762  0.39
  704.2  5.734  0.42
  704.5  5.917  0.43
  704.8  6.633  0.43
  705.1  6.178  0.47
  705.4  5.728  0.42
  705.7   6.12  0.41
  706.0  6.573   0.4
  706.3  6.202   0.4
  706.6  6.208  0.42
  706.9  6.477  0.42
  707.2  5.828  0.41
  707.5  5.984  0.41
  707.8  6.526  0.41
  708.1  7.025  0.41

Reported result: 5.93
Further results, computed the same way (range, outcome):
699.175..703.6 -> 5.97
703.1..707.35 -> 6.2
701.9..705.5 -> 6.04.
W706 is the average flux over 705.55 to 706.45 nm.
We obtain 6.3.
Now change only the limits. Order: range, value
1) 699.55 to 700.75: 5.81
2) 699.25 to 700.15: 5.97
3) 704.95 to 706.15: 6.15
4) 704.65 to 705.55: 6.18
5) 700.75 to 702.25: 6.14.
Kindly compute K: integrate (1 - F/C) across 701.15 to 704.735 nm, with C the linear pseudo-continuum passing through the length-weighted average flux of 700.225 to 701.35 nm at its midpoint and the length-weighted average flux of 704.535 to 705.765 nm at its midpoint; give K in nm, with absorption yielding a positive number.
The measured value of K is -0.012 nm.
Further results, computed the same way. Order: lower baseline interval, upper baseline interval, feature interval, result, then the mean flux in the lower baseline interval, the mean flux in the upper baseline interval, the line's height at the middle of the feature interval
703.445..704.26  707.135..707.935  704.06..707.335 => 0.07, 6.44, 6.14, 6.29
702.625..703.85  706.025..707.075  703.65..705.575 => -0.01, 6.05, 6.32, 6.16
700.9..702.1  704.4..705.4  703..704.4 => 0.00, 6.21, 6.18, 6.19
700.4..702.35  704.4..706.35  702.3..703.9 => 0.04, 6.07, 6.2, 6.13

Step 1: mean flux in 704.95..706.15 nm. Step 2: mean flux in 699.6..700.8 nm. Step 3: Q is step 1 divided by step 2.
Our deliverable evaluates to 1.06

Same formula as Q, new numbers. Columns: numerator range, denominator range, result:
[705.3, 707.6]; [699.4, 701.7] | 1.04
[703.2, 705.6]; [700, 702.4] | 1.03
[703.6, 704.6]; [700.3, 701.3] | 1.05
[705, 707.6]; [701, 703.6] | 1.03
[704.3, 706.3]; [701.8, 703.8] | 1.03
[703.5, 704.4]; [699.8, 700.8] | 1.08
